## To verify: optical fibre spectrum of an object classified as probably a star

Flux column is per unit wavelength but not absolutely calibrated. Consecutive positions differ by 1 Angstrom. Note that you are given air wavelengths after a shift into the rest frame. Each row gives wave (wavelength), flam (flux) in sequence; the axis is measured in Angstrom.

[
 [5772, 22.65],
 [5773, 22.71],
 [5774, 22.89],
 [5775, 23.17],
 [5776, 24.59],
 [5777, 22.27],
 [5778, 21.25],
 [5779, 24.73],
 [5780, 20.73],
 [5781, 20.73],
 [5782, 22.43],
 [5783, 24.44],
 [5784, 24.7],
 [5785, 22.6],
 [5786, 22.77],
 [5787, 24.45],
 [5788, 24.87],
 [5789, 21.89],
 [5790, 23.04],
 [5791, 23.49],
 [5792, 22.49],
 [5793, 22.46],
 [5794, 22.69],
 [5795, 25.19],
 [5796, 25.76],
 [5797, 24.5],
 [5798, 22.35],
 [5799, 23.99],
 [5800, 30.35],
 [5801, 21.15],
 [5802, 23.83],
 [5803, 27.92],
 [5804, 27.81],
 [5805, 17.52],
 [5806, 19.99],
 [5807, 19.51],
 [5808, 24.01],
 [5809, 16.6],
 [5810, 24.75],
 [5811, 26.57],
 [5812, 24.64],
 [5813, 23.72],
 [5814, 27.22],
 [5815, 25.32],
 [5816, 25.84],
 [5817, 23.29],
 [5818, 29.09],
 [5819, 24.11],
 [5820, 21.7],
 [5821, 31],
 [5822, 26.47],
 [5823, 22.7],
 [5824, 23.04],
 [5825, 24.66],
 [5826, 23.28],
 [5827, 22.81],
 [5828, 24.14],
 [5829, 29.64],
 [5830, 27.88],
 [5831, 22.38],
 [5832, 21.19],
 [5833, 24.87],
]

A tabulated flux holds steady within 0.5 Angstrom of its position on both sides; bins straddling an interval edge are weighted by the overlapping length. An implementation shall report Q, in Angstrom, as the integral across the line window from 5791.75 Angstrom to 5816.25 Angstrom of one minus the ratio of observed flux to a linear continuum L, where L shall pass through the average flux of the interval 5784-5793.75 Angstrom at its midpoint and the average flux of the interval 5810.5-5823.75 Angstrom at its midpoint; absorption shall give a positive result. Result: 0.6 Angstrom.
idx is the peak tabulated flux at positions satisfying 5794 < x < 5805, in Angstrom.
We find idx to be 30.35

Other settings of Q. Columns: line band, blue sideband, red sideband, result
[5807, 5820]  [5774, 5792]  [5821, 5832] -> 0.0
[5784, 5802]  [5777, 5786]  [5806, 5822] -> -0.4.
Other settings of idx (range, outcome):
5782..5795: 25.19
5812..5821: 31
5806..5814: 27.22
